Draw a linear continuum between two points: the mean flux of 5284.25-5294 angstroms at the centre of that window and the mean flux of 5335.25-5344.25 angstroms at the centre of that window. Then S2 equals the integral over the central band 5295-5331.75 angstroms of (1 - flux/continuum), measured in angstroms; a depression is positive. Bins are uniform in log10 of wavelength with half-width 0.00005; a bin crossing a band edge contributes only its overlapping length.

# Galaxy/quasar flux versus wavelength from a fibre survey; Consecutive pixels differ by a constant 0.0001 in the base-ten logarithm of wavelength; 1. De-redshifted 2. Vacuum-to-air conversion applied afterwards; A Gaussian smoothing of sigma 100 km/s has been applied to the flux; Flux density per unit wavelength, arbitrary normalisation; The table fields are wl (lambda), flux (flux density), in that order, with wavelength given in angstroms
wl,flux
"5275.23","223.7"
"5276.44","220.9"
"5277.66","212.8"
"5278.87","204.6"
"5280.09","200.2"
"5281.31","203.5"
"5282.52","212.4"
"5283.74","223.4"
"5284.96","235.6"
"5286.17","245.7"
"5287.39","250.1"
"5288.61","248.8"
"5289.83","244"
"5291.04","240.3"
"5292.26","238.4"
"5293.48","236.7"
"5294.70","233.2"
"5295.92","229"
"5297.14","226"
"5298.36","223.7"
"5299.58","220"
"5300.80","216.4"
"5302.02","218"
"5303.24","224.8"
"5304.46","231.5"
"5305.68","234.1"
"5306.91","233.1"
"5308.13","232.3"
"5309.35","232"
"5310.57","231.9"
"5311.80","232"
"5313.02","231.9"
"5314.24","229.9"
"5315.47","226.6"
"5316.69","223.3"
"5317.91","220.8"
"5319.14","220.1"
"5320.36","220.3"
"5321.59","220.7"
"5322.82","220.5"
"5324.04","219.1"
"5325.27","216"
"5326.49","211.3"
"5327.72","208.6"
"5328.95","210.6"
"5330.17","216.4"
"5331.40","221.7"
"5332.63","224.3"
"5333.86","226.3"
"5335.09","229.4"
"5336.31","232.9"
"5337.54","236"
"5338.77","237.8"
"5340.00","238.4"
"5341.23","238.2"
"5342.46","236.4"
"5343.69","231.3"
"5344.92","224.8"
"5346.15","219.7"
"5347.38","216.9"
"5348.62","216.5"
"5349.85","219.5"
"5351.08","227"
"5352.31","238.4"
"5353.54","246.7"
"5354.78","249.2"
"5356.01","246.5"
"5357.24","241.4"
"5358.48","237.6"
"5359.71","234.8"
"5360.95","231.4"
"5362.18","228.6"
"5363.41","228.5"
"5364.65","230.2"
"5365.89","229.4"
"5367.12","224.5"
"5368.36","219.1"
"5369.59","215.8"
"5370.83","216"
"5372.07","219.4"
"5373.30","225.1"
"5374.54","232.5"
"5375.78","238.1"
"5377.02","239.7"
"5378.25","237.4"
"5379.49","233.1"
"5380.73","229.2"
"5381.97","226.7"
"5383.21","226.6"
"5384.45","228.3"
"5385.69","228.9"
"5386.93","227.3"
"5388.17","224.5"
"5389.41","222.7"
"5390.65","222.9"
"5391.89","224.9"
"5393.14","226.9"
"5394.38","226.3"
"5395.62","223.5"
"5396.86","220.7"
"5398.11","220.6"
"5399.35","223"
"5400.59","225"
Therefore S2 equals 2.4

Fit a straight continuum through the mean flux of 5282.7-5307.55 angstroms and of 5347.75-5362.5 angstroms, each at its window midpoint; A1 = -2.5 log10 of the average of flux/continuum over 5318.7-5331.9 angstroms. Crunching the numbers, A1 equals 0.08 mag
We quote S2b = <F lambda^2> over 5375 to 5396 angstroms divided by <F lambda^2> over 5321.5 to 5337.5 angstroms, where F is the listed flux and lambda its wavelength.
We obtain 1.06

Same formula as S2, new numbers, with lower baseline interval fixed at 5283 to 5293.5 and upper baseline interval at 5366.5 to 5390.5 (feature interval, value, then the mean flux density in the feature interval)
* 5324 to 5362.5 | 0.6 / 229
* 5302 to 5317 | 0.5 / 230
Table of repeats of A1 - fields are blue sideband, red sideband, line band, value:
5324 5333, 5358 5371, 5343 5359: -0.04 mag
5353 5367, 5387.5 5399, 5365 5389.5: 0.01 mag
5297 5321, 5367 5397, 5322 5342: 0.01 mag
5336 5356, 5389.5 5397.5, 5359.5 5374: 0.02 mag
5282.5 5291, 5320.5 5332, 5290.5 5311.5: 0.01 mag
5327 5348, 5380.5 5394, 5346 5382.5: -0.02 mag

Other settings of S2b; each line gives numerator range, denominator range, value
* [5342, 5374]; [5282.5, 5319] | 1.01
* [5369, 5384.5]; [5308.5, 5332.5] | 1.05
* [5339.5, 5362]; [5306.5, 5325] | 1.04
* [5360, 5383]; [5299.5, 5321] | 1.03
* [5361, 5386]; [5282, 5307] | 1.01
